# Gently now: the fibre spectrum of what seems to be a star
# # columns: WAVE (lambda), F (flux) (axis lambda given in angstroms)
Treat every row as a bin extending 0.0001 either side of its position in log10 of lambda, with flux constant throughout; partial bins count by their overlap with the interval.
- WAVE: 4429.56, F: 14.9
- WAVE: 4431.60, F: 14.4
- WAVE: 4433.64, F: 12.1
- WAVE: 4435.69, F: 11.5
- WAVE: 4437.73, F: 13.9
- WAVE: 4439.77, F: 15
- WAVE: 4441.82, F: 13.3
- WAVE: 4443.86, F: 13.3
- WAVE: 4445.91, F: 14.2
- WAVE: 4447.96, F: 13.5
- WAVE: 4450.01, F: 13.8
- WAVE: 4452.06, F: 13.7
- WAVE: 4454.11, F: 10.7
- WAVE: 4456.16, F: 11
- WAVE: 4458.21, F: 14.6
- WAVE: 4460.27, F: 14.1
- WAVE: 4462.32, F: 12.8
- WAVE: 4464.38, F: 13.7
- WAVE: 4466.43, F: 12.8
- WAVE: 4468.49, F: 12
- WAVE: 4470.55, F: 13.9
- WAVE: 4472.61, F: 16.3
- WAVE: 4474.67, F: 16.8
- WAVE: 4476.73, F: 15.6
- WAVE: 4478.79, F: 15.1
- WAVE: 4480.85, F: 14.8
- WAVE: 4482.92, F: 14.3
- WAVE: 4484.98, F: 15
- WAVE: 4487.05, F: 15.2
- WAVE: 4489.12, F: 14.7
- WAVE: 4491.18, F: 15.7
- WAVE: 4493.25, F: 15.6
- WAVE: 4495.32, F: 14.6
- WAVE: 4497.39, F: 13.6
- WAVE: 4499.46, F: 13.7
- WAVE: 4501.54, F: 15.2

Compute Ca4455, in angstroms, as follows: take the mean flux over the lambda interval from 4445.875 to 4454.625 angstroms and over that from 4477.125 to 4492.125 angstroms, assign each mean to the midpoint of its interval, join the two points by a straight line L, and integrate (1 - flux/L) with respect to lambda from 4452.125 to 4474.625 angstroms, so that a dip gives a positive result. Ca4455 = 0.9 angstroms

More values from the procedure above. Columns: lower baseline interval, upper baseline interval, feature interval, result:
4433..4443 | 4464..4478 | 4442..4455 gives 0.36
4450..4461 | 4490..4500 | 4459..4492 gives -1.77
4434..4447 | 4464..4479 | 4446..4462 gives 0.93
